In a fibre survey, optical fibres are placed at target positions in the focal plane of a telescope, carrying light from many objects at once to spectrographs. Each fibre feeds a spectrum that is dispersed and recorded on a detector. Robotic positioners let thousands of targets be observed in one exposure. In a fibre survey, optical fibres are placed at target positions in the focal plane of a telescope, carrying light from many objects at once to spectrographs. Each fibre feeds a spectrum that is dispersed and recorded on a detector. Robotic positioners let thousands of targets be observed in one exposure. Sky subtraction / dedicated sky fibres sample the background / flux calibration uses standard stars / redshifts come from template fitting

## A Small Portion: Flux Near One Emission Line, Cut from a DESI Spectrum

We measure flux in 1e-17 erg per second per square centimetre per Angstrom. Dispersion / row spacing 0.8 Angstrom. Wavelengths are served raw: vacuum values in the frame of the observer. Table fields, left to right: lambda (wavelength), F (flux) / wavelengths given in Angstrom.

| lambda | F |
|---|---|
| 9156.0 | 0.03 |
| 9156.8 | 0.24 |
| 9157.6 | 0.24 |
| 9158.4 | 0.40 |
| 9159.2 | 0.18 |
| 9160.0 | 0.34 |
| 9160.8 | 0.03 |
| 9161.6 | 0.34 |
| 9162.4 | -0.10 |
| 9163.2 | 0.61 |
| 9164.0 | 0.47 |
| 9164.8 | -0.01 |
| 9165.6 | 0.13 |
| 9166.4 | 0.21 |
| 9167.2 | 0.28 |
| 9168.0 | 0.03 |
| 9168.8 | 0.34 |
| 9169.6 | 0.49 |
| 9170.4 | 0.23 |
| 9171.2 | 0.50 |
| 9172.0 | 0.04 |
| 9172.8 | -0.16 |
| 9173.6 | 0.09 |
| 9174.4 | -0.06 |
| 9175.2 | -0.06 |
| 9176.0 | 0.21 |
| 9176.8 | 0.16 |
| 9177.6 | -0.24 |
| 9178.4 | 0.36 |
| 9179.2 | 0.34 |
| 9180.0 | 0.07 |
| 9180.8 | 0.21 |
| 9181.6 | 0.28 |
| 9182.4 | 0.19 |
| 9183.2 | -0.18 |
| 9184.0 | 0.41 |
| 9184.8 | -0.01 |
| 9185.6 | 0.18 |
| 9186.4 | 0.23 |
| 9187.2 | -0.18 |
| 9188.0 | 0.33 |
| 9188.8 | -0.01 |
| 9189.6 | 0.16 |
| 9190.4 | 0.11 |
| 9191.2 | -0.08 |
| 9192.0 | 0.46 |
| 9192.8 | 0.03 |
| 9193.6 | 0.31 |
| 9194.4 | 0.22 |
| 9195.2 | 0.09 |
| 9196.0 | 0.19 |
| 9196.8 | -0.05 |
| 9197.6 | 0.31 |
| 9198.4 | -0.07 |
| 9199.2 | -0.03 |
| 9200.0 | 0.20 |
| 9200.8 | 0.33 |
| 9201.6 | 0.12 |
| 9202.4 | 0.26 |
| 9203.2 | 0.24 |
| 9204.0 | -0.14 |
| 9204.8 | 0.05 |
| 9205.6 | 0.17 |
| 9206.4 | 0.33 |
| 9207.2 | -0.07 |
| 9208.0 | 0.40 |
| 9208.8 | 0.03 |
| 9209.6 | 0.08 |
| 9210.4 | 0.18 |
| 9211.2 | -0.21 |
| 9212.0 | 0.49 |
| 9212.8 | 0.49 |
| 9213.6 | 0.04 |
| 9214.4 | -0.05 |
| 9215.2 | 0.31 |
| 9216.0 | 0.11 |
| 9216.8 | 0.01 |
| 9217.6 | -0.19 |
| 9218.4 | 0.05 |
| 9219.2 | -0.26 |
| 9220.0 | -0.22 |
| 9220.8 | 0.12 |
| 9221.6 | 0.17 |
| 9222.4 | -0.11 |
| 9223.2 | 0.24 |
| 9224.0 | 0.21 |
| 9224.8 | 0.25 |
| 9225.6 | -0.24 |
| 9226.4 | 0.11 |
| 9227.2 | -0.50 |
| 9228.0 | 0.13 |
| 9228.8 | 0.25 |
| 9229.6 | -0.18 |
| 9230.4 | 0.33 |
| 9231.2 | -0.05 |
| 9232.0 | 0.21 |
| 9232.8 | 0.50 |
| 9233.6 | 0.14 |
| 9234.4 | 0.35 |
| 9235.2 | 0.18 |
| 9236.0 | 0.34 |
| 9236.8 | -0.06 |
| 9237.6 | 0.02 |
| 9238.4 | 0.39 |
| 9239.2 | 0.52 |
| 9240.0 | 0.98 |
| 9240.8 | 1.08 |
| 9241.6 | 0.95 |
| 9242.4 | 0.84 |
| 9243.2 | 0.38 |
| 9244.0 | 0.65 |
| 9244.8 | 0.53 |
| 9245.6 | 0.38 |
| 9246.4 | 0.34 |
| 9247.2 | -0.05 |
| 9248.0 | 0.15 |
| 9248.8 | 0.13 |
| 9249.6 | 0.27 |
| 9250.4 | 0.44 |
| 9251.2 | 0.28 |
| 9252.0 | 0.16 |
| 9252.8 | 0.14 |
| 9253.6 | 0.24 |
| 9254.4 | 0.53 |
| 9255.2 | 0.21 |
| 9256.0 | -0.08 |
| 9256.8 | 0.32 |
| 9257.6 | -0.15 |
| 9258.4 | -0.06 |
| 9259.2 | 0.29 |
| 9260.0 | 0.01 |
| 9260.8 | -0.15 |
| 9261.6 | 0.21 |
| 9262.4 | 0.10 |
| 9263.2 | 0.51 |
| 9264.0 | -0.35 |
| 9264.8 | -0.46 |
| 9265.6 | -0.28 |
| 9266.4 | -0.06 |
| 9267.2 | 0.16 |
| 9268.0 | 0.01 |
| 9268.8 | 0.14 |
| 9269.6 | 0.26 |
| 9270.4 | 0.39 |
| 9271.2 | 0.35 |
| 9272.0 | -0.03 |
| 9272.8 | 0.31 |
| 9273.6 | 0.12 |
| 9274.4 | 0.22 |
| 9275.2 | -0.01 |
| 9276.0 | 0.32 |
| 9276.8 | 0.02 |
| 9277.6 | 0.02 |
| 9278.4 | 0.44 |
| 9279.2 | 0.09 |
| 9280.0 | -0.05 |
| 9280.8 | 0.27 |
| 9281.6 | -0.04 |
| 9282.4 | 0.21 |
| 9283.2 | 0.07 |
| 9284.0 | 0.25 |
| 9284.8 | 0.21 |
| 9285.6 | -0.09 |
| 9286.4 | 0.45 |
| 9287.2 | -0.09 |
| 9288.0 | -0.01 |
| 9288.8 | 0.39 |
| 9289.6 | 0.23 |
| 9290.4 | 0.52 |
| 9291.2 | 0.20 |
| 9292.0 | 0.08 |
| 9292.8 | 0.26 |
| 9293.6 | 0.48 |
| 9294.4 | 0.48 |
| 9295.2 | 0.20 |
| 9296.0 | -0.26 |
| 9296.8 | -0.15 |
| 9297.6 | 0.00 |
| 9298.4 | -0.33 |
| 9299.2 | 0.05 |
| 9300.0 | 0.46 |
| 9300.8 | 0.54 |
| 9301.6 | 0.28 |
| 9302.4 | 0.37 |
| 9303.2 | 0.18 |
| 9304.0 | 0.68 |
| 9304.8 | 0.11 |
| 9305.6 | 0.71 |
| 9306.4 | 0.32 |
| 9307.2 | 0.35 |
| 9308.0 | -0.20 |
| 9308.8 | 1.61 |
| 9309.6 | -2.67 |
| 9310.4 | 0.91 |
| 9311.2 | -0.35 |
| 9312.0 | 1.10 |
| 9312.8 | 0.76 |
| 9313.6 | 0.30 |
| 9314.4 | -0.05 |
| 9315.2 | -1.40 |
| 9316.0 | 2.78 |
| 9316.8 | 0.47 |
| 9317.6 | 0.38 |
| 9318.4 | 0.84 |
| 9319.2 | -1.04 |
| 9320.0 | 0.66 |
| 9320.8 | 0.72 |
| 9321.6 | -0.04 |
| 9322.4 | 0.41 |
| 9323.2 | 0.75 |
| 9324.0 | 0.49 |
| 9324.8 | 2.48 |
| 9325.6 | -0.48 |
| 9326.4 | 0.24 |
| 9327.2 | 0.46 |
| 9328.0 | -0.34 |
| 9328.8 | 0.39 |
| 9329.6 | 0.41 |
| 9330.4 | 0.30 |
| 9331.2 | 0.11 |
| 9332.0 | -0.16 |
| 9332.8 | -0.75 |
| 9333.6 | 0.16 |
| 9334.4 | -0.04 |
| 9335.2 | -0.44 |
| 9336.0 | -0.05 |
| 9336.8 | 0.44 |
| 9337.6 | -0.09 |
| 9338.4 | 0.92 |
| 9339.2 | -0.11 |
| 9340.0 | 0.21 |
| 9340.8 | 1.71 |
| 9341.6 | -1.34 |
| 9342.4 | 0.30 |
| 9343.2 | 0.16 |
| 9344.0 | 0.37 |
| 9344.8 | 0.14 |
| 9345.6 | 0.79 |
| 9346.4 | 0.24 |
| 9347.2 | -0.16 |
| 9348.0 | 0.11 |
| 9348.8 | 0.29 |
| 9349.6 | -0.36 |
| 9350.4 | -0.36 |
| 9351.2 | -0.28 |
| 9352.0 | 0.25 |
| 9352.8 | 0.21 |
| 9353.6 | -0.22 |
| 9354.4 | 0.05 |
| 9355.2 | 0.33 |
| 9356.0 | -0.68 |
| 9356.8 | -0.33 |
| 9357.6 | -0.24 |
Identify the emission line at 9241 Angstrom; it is H-beta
